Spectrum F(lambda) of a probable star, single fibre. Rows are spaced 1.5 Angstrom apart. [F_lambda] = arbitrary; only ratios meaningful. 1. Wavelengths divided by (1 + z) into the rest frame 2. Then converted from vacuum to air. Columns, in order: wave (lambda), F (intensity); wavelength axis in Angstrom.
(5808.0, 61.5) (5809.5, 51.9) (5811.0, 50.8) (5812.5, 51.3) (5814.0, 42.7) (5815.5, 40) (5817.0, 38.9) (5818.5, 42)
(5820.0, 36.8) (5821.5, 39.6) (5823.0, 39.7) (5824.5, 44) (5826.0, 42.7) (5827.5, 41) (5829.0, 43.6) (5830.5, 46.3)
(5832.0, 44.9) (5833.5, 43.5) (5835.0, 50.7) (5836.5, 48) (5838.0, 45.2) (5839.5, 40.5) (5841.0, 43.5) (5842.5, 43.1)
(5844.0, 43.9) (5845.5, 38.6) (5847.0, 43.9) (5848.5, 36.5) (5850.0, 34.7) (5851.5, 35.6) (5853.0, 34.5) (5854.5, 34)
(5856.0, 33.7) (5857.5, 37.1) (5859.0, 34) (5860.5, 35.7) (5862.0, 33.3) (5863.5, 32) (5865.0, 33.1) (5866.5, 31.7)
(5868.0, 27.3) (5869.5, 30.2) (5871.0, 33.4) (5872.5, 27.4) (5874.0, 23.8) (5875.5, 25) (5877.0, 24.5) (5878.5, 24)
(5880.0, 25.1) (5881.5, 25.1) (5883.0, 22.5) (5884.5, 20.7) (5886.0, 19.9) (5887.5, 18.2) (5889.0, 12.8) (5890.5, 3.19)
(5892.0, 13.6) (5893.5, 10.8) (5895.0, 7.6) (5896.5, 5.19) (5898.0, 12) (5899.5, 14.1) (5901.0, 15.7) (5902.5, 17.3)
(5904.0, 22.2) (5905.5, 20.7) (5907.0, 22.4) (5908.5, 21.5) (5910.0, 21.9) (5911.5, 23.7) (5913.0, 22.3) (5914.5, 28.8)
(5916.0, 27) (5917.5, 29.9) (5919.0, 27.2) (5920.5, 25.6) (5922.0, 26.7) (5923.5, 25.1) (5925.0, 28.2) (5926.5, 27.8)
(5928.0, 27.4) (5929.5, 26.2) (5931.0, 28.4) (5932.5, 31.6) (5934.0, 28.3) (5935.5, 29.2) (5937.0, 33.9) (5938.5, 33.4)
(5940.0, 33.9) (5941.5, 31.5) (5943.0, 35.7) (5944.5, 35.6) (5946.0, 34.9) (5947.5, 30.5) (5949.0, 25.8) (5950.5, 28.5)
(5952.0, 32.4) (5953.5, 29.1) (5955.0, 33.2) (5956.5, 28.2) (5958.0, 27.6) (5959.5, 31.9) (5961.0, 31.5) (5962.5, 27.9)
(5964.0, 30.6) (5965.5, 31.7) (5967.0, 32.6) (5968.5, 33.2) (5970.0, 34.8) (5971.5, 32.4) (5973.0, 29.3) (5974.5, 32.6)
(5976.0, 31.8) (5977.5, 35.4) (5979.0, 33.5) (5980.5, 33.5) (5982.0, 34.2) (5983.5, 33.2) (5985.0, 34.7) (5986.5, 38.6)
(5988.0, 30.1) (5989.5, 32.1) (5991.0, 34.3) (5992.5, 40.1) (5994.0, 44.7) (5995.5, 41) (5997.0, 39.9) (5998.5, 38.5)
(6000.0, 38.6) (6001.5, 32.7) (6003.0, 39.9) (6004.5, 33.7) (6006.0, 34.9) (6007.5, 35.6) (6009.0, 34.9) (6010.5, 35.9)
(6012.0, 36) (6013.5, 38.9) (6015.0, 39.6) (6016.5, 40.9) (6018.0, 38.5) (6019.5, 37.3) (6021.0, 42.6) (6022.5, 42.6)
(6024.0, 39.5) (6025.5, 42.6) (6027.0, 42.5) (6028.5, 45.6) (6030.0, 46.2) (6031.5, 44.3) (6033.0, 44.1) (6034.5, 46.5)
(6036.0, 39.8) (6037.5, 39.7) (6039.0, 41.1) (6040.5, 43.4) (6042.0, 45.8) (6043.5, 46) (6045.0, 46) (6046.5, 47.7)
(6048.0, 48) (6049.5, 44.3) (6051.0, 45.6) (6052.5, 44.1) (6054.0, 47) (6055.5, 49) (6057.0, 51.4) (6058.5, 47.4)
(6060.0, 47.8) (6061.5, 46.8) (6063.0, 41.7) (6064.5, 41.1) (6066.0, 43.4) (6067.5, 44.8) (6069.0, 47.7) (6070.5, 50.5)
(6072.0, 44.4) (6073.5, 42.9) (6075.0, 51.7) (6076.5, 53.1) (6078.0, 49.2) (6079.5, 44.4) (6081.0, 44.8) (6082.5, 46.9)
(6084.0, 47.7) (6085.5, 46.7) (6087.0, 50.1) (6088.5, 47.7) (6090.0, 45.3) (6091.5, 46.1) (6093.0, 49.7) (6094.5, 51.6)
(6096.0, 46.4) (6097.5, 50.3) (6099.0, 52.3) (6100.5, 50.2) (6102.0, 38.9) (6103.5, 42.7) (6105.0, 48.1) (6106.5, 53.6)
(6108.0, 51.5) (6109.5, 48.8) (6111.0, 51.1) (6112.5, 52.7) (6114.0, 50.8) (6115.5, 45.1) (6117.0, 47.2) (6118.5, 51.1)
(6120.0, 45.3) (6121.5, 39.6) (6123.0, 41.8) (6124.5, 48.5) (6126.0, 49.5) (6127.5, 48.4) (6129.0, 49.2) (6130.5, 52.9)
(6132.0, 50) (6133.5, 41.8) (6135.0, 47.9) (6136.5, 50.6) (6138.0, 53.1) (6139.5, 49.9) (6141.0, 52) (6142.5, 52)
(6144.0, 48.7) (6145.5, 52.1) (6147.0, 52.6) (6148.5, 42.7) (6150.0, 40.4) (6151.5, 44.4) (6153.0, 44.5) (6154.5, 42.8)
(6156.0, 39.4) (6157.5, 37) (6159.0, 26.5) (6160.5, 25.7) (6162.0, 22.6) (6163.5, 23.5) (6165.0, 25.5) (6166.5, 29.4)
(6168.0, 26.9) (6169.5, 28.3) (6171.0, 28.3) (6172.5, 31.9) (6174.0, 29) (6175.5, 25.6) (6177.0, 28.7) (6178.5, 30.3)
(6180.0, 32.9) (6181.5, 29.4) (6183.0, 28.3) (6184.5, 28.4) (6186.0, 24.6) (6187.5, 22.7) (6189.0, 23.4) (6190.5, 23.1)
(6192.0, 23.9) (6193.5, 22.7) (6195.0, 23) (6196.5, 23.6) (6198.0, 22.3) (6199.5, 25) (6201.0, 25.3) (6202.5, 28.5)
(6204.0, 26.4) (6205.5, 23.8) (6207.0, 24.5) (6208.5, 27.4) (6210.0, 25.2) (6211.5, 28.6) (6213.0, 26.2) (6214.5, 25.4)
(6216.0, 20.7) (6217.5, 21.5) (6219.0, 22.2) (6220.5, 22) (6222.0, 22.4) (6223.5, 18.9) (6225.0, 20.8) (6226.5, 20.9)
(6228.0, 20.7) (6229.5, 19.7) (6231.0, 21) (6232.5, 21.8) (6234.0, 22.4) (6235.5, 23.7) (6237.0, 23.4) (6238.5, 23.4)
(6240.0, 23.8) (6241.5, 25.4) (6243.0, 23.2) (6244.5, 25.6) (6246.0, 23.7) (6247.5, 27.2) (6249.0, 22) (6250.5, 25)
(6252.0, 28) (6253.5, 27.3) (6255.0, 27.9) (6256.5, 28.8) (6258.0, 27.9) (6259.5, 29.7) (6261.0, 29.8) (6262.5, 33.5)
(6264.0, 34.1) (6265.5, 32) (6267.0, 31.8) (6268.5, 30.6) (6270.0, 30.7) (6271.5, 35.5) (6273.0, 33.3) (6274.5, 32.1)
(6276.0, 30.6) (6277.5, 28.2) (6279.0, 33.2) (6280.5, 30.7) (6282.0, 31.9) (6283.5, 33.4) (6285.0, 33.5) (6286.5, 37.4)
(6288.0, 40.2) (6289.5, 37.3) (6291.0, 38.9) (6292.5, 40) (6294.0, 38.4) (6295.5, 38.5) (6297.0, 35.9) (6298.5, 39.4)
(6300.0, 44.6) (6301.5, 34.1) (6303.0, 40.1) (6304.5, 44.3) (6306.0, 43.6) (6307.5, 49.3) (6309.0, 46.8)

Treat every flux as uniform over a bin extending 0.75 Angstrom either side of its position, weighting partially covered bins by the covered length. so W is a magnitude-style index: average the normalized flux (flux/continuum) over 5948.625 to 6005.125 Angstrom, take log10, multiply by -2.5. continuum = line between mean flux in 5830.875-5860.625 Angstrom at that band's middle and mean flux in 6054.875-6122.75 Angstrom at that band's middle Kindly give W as 0.30 mag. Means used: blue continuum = 40.3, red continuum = 47.5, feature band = 33.6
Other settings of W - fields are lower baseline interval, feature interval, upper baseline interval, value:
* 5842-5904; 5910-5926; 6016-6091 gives 0.18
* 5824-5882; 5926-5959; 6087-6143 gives 0.30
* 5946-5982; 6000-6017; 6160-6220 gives -0.21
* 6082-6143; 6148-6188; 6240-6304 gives 0.35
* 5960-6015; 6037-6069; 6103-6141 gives -0.10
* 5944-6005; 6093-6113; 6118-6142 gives -0.08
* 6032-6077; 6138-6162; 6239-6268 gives -0.16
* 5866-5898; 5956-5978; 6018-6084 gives 0.05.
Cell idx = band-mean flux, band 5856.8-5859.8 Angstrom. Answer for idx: 35.5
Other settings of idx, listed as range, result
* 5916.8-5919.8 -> 28.5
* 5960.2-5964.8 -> 30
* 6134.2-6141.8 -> 50.6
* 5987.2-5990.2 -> 31.2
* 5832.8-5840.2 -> 45.6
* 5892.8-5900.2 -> 9.9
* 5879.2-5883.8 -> 24.2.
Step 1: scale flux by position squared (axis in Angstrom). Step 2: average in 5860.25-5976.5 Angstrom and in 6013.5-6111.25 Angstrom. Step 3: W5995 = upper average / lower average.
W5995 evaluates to 1.83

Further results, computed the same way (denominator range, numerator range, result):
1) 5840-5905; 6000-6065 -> 1.68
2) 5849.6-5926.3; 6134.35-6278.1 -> 1.35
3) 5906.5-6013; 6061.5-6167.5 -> 1.50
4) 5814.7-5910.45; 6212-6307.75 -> 1.11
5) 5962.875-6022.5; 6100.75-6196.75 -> 1.15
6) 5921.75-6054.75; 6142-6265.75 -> 0.83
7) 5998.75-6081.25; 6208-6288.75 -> 0.67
